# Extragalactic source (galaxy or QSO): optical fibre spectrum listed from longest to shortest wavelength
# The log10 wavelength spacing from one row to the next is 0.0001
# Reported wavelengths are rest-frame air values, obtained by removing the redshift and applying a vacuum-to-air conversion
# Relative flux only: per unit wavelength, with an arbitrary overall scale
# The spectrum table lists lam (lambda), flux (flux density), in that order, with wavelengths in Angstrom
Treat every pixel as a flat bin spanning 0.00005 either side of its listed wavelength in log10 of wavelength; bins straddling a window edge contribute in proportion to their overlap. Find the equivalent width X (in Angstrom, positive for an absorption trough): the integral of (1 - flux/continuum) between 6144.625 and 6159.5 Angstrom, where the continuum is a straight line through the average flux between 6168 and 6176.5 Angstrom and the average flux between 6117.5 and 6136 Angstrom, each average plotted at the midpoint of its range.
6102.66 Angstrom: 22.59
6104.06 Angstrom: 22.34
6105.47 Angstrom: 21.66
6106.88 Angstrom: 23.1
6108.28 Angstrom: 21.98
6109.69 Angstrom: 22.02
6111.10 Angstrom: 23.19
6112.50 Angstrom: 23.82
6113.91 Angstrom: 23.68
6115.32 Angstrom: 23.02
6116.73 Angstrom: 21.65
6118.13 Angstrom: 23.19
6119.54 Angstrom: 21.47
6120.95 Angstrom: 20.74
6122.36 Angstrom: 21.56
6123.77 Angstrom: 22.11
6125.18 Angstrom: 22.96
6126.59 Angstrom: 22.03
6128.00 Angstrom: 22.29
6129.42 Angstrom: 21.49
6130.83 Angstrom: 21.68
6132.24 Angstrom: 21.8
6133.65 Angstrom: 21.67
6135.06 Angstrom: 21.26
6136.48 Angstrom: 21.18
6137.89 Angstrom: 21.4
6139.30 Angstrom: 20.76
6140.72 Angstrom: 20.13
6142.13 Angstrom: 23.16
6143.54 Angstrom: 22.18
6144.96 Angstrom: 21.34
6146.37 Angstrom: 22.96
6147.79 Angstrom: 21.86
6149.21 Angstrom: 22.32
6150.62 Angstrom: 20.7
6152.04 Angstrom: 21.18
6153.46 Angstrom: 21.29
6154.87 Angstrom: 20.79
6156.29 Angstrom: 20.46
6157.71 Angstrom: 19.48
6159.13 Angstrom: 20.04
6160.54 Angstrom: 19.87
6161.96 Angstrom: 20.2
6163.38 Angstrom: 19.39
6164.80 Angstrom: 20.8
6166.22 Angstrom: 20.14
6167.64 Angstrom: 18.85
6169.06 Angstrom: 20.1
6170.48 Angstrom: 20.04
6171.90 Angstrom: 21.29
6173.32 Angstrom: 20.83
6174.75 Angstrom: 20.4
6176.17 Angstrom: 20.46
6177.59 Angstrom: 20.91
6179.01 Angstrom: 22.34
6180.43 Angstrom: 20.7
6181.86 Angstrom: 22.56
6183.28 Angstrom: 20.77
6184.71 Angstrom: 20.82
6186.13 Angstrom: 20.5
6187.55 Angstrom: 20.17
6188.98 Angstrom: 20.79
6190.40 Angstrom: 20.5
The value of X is -0.1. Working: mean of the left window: 21.8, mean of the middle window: 21.1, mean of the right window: 20.4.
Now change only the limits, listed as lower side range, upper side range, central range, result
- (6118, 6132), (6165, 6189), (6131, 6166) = 0.4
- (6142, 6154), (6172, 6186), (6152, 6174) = 1.2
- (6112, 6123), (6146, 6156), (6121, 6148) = 0.2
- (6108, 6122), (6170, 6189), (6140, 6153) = 0.0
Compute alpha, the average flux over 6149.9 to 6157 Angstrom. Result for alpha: 20.9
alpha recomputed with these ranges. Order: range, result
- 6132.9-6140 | 21.3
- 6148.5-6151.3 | 21.5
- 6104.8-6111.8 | 22.4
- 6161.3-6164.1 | 19.8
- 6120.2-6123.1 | 21.2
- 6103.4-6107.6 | 22.4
